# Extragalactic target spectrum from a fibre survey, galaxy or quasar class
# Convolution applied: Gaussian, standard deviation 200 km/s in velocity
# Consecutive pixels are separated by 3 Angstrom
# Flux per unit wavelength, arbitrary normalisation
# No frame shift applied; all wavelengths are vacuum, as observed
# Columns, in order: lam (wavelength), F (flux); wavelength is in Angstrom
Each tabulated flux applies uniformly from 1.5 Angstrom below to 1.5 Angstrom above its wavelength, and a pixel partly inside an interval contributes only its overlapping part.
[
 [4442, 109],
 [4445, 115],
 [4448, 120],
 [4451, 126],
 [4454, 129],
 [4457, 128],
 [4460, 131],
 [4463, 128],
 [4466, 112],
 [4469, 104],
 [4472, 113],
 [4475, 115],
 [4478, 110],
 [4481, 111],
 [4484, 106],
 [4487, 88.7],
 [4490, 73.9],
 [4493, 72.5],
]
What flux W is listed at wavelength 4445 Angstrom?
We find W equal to 115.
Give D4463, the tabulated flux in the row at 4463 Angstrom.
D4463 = 128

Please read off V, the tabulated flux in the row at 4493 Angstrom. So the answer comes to 72.5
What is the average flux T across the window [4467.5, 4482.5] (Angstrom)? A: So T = 111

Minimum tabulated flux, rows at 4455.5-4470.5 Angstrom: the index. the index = 104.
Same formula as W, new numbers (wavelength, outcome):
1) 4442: 109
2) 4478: 110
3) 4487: 88.7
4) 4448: 120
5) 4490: 73.9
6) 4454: 129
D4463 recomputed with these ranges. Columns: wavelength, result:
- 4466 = 112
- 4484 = 106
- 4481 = 111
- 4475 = 115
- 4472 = 113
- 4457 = 128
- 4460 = 131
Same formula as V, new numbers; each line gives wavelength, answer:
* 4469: 104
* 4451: 126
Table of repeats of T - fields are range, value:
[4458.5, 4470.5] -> 119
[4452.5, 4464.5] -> 129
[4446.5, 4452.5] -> 123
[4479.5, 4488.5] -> 102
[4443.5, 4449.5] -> 118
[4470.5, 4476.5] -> 114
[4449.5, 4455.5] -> 128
